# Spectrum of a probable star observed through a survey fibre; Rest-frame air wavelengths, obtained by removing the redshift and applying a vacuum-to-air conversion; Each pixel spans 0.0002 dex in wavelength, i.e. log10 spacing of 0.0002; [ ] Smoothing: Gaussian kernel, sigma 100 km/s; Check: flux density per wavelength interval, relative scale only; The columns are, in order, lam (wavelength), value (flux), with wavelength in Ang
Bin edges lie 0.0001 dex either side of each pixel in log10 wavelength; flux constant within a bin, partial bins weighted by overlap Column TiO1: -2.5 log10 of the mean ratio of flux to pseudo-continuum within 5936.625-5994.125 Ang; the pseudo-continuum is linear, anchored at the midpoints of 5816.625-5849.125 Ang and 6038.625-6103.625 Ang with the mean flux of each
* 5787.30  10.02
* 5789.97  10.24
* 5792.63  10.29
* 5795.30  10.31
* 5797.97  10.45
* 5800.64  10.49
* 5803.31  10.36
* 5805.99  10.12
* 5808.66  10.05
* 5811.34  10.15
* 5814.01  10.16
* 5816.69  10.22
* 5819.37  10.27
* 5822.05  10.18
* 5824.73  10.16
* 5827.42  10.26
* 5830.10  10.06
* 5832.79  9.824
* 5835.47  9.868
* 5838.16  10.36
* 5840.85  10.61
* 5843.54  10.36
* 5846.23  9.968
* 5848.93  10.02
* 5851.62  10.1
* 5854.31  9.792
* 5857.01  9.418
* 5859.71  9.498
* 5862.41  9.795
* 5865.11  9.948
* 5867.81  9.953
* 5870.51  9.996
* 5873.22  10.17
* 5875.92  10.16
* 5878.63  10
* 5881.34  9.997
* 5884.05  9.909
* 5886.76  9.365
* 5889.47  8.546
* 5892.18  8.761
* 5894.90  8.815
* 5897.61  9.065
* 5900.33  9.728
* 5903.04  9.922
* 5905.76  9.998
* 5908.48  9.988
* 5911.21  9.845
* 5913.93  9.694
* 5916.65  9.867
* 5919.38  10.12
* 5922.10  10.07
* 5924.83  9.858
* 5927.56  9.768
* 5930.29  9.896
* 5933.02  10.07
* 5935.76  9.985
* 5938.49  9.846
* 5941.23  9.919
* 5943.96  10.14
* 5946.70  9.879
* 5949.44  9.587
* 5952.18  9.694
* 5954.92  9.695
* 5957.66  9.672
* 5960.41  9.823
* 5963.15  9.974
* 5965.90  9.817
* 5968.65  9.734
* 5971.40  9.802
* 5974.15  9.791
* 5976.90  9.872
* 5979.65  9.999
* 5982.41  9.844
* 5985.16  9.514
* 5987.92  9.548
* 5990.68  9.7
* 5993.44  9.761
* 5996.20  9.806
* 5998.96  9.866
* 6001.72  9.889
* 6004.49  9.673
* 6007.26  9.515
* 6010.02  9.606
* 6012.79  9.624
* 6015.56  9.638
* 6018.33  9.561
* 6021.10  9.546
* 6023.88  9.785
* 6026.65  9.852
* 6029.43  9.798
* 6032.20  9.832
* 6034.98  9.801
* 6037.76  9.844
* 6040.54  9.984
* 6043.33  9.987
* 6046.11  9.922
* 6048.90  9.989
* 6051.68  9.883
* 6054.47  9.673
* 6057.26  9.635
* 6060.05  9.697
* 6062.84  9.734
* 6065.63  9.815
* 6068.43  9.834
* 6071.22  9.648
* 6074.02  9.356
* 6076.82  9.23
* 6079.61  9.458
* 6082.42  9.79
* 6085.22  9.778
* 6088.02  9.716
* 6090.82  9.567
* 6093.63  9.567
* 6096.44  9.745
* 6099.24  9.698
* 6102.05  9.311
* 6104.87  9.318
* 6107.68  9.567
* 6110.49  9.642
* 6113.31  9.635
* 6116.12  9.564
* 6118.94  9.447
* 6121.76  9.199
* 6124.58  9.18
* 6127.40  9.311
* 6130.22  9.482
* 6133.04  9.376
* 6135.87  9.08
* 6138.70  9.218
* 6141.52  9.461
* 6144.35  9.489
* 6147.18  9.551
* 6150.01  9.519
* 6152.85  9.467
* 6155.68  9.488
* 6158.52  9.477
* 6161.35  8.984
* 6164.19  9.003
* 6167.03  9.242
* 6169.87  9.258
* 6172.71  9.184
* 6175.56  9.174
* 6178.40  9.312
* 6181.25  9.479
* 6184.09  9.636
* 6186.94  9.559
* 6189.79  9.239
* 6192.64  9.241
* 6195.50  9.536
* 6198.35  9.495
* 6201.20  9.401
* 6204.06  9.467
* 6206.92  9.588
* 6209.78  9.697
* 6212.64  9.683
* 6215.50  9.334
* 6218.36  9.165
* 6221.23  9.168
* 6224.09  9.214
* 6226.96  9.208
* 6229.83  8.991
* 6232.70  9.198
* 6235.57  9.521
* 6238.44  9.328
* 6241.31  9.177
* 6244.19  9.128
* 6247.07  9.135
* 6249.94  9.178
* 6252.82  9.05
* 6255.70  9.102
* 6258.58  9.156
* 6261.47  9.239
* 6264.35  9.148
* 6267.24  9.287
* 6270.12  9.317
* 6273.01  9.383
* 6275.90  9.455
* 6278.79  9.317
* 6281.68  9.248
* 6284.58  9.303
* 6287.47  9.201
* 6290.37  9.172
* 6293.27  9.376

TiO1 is 0.01 mag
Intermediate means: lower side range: 10.2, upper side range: 9.7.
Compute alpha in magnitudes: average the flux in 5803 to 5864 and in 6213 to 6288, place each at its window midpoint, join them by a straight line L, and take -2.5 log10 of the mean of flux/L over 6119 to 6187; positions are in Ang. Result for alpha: 0.011 mag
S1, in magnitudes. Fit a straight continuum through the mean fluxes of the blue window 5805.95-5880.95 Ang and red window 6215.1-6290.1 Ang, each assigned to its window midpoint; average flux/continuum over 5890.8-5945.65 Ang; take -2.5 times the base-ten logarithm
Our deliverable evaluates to 0.01 mag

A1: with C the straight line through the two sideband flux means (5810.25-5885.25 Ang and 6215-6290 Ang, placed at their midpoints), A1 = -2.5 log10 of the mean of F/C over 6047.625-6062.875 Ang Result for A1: -0.02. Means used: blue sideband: 10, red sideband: 9.23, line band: 9.77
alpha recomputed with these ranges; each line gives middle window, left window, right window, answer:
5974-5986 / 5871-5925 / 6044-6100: -0.01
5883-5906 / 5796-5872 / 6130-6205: 0.07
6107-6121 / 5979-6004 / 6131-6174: -0.01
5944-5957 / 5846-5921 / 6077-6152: -0.01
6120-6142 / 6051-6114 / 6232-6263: 0.02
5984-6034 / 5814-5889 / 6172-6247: 0.00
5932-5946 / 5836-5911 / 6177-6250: -0.03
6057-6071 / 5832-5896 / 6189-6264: -0.03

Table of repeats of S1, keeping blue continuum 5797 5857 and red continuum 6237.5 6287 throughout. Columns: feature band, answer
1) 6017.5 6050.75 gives -0.01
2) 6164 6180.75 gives 0.02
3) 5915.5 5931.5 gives 0.00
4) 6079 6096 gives -0.01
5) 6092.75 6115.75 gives 0.00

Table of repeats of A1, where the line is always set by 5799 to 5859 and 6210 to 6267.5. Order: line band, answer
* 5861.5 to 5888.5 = 0.01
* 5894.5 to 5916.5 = 0.03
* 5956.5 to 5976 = 0.00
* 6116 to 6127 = 0.02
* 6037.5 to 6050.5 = -0.03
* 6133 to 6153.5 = 0.01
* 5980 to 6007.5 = 0.00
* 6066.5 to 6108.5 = 0.00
